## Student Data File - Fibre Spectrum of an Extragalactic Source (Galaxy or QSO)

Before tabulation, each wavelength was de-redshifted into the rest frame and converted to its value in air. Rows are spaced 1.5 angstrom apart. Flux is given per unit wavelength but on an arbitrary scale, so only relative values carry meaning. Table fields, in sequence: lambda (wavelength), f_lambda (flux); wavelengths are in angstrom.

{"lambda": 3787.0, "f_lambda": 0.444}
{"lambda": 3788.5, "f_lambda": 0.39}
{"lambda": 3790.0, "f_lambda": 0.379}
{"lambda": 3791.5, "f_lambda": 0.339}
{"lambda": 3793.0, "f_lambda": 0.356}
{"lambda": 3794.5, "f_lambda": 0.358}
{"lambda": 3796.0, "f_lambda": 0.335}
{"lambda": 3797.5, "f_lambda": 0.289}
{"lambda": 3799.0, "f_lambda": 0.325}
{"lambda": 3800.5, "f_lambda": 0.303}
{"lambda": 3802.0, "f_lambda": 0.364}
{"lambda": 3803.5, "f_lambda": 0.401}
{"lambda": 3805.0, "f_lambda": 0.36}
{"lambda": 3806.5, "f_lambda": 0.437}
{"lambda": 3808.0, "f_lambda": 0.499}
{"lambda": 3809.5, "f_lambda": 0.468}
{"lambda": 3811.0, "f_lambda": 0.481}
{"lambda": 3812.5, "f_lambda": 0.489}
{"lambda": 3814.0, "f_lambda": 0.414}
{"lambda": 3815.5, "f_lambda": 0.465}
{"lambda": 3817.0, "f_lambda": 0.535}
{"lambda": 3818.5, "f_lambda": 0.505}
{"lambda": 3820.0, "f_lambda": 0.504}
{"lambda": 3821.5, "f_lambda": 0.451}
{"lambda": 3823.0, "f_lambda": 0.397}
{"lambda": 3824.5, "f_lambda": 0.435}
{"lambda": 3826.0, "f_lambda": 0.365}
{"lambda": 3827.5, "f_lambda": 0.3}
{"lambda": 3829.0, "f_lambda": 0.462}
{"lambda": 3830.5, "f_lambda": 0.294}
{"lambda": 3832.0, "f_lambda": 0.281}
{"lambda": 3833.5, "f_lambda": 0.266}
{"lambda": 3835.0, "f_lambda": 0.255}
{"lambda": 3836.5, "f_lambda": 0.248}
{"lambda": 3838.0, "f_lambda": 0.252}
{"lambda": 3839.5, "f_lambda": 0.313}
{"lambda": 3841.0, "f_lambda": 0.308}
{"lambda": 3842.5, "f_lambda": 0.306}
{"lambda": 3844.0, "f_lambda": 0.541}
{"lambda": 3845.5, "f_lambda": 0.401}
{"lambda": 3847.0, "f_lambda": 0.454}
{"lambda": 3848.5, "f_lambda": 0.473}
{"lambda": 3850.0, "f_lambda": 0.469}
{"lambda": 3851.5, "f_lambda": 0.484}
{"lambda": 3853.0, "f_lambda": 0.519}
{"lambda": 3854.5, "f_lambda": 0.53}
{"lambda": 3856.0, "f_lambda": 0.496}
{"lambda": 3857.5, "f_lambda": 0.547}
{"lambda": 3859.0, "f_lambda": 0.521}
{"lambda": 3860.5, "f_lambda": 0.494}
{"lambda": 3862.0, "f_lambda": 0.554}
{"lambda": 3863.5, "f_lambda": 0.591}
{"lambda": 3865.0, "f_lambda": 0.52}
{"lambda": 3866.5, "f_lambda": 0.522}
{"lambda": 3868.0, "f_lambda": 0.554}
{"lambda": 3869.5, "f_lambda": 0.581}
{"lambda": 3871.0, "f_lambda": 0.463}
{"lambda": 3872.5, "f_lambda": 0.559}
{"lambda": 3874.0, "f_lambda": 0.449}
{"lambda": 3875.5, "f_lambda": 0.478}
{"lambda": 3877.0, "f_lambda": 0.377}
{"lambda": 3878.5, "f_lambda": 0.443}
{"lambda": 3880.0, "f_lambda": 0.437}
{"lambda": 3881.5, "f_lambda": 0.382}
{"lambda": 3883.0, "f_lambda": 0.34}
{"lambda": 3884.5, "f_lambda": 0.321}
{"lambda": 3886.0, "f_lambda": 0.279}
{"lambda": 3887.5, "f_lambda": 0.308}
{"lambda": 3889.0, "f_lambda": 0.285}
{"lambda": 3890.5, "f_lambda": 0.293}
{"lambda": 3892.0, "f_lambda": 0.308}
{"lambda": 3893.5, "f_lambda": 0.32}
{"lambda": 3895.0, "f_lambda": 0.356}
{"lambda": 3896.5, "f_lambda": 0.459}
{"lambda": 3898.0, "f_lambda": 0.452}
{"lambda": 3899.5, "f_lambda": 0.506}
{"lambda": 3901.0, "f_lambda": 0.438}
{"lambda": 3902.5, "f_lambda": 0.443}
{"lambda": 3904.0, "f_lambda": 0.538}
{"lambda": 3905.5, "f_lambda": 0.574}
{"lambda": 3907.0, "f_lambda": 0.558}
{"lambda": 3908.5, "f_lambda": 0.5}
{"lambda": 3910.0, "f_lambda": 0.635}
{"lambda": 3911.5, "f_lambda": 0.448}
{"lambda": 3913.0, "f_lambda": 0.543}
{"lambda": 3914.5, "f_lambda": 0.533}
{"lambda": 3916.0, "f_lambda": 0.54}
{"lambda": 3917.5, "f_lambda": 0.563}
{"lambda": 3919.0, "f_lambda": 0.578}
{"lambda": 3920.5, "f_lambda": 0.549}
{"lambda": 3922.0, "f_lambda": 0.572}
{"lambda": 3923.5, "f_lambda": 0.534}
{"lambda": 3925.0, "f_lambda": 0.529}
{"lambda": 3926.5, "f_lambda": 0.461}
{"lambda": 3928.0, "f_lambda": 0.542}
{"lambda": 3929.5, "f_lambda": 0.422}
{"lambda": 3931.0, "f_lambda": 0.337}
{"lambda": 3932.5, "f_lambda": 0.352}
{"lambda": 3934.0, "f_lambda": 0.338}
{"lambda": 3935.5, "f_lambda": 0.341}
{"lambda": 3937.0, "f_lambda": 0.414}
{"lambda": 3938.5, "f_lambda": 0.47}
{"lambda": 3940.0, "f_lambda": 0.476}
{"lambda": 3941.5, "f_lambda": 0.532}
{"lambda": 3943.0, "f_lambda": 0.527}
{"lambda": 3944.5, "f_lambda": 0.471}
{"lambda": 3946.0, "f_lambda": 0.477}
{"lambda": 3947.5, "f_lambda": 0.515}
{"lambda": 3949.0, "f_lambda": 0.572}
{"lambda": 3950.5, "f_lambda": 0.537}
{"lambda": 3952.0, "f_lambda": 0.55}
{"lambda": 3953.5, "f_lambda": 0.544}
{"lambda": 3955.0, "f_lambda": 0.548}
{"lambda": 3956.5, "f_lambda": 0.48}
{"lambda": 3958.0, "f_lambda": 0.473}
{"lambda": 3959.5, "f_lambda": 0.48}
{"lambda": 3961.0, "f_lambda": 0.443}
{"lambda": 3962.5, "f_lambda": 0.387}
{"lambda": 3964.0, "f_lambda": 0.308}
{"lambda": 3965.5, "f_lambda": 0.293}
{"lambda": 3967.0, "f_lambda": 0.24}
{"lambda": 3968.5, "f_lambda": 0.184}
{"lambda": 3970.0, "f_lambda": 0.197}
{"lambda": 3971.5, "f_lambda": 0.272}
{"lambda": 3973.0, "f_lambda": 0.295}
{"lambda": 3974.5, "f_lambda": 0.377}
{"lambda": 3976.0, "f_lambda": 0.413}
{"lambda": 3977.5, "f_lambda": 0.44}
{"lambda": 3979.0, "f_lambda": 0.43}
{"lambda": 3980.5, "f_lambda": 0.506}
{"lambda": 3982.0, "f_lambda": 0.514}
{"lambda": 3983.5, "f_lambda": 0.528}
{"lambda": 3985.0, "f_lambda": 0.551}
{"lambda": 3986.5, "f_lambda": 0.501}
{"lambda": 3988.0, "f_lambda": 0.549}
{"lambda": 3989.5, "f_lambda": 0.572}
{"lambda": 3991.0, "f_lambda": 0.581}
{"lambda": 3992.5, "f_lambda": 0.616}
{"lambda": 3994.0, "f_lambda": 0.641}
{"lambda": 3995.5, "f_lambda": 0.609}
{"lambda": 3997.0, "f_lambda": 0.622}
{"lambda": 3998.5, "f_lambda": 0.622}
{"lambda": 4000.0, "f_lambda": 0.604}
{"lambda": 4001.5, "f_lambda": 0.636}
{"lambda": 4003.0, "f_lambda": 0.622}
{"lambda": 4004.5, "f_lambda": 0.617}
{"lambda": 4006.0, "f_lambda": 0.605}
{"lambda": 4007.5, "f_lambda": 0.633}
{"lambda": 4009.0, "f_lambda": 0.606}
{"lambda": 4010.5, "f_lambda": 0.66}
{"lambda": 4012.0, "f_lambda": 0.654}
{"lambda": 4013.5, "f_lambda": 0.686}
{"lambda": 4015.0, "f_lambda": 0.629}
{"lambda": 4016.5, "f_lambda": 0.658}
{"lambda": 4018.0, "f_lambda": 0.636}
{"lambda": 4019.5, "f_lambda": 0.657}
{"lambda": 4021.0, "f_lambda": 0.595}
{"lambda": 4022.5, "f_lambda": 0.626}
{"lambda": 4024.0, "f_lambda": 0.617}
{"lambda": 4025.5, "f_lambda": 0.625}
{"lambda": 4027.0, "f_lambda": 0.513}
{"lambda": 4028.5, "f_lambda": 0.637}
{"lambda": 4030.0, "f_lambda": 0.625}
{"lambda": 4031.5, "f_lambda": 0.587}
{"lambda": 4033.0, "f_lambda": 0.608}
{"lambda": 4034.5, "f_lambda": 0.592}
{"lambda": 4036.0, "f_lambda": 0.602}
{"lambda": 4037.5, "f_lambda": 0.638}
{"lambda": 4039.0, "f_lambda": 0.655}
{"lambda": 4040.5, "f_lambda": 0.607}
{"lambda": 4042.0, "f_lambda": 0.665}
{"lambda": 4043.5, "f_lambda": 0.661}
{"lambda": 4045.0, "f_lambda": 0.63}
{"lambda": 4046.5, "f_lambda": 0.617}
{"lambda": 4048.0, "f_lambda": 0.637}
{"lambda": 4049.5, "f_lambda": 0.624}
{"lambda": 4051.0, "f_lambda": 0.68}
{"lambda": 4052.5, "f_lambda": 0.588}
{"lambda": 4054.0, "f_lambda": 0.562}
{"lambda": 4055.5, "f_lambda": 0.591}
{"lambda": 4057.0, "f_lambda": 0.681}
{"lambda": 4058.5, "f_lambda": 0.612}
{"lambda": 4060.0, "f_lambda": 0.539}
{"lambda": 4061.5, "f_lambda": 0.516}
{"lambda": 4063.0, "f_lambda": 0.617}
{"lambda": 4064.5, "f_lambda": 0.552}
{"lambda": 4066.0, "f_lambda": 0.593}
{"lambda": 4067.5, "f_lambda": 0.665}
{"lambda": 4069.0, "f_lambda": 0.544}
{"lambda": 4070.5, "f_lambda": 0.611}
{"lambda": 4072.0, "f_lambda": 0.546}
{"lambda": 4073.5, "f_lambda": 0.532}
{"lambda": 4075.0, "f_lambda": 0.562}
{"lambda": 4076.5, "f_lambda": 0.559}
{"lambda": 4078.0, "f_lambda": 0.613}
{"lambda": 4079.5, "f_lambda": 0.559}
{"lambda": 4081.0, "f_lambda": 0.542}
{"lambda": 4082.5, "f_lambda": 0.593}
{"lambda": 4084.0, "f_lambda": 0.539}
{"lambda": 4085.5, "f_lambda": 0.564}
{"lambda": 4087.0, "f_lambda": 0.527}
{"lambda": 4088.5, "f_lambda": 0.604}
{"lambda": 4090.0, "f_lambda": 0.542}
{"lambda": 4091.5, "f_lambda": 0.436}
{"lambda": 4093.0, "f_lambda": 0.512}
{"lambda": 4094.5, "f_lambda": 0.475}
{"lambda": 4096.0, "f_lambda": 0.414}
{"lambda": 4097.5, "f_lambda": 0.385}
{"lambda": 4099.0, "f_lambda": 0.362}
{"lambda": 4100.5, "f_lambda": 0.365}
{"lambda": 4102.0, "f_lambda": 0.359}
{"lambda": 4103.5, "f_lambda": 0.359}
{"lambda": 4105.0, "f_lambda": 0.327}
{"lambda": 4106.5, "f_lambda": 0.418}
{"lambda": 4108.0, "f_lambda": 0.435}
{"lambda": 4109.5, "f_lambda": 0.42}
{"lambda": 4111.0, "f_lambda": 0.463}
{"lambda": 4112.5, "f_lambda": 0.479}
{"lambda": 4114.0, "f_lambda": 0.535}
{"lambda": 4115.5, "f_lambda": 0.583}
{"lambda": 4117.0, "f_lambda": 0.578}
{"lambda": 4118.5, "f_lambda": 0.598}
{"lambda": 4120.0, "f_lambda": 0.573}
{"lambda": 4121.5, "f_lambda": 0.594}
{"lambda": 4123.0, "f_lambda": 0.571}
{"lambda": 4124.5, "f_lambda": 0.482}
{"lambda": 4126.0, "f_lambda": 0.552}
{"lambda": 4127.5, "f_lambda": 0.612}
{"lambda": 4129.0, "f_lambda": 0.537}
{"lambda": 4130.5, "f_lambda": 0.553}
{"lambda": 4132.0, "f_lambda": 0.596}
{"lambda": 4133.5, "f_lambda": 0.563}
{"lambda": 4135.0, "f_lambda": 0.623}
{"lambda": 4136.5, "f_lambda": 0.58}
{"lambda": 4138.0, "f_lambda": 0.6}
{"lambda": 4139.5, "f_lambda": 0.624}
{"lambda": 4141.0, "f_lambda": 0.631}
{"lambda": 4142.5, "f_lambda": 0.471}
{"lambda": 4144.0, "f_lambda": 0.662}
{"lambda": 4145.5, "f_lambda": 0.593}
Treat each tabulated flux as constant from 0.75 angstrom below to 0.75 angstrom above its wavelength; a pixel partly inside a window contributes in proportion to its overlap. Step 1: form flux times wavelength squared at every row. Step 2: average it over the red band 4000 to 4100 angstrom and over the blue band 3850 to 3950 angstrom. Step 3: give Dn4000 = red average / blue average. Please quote 1.3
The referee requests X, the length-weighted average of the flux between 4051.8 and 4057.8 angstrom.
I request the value 0.606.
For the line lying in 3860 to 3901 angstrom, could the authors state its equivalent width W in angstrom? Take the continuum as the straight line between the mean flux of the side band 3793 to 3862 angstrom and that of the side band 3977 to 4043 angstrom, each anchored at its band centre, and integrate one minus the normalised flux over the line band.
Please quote 2.9 angstrom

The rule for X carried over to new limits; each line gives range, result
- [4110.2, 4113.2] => 0.47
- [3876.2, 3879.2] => 0.411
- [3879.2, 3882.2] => 0.411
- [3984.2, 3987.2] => 0.526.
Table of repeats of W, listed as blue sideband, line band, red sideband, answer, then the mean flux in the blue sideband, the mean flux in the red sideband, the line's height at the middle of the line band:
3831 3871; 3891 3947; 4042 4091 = 1.29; 0.441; 0.588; 0.487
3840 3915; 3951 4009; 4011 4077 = 6.84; 0.457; 0.61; 0.551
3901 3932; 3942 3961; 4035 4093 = 0.77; 0.517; 0.589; 0.534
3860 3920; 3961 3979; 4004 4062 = 7.55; 0.463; 0.62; 0.551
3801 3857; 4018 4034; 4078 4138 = -4.28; 0.412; 0.51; 0.481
